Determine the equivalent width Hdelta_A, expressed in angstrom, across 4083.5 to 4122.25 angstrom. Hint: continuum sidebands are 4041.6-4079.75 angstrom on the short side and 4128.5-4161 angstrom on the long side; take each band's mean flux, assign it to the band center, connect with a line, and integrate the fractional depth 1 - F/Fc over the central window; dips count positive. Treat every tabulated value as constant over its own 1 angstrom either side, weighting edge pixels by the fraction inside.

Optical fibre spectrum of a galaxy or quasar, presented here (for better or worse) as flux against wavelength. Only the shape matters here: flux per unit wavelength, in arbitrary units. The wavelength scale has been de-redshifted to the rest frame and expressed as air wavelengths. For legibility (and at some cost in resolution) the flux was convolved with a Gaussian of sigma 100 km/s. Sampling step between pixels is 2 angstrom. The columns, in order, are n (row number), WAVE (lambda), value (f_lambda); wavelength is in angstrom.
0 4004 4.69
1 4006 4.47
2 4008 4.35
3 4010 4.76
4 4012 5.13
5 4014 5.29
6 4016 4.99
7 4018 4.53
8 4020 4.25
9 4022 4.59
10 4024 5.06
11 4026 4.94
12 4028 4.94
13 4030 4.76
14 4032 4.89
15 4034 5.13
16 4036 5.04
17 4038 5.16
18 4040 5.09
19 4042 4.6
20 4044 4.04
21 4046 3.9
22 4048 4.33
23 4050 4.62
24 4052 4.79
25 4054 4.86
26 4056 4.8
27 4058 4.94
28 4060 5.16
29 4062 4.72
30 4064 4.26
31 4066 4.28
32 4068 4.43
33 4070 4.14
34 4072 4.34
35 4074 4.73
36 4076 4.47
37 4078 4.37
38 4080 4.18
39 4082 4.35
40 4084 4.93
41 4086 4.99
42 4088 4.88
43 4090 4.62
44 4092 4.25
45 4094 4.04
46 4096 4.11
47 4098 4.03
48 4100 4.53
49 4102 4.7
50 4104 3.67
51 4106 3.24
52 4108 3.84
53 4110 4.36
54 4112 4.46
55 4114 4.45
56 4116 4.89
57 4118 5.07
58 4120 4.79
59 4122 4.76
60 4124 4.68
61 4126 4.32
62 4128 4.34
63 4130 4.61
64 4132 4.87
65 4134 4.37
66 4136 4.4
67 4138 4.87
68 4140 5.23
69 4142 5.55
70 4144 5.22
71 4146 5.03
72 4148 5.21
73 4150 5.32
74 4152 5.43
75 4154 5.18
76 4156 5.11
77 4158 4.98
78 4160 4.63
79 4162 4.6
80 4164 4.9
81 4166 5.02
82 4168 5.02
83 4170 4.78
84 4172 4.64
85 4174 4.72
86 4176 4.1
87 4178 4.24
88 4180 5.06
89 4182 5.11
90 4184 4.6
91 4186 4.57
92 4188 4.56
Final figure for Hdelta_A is 2.7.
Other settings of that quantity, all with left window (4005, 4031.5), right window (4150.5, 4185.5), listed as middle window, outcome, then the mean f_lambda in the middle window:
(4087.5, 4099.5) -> 1.2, 4.31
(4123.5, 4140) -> 0.8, 4.59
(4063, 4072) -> 1.0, 4.28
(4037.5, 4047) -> 0.5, 4.53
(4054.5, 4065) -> 0.0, 4.78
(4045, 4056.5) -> 0.6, 4.54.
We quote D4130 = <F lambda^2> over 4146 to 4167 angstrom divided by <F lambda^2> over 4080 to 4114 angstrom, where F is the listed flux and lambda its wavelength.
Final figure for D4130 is 1.20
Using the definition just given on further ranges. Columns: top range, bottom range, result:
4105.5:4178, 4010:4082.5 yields 1.07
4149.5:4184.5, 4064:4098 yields 1.14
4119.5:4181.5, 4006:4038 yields 1.06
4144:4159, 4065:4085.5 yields 1.21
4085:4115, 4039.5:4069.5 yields 0.96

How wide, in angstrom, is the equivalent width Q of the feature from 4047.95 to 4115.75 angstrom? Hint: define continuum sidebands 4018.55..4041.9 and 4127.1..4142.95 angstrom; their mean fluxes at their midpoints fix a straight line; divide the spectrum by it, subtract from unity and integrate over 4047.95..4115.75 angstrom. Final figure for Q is 5.4 angstrom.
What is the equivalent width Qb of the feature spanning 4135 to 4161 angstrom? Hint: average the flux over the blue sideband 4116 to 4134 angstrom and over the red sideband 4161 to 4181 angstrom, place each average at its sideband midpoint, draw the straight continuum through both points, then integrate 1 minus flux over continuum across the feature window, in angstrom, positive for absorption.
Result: -2.21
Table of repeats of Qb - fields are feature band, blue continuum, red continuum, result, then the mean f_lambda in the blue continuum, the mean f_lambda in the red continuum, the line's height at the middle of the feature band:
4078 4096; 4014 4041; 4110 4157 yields 1.40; 4.89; 4.87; 4.88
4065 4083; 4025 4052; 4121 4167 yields 1.58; 4.73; 4.9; 4.79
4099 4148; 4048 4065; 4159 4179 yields 0.93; 4.74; 4.67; 4.7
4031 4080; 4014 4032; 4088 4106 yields -0.81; 4.79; 4.22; 4.54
